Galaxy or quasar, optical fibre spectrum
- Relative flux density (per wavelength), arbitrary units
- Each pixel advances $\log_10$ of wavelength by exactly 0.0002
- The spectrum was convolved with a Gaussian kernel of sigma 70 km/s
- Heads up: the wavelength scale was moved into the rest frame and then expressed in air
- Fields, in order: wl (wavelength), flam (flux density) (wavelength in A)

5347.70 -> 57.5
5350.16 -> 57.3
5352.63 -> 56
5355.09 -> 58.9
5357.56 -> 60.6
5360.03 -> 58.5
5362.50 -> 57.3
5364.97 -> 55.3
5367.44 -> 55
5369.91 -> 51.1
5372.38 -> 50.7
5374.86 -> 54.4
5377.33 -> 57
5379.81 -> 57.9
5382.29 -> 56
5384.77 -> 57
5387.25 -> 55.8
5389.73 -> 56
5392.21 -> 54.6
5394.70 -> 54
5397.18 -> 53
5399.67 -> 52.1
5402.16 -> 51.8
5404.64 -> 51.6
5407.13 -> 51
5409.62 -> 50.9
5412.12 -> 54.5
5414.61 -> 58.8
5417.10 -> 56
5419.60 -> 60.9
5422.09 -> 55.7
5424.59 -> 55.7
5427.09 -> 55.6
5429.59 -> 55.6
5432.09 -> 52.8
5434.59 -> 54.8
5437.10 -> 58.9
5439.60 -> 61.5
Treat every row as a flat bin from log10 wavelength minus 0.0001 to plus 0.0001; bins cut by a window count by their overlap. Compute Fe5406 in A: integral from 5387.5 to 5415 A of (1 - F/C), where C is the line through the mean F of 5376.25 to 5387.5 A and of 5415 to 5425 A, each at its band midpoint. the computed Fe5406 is 1.8 A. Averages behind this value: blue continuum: 56.8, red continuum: 57.4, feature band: 53.4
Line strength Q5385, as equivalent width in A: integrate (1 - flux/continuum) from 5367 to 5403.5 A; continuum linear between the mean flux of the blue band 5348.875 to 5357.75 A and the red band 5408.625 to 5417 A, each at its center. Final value 1.3 A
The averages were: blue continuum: 57.9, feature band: 54.4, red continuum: 55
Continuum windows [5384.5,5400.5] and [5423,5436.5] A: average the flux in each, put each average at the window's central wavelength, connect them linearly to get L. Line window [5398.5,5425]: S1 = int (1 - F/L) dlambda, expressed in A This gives 0.2 A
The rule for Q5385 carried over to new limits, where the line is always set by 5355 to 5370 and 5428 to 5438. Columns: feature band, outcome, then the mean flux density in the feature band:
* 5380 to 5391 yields 0.01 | 56.4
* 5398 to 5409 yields 0.86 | 51.6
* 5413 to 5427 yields -0.38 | 57.2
